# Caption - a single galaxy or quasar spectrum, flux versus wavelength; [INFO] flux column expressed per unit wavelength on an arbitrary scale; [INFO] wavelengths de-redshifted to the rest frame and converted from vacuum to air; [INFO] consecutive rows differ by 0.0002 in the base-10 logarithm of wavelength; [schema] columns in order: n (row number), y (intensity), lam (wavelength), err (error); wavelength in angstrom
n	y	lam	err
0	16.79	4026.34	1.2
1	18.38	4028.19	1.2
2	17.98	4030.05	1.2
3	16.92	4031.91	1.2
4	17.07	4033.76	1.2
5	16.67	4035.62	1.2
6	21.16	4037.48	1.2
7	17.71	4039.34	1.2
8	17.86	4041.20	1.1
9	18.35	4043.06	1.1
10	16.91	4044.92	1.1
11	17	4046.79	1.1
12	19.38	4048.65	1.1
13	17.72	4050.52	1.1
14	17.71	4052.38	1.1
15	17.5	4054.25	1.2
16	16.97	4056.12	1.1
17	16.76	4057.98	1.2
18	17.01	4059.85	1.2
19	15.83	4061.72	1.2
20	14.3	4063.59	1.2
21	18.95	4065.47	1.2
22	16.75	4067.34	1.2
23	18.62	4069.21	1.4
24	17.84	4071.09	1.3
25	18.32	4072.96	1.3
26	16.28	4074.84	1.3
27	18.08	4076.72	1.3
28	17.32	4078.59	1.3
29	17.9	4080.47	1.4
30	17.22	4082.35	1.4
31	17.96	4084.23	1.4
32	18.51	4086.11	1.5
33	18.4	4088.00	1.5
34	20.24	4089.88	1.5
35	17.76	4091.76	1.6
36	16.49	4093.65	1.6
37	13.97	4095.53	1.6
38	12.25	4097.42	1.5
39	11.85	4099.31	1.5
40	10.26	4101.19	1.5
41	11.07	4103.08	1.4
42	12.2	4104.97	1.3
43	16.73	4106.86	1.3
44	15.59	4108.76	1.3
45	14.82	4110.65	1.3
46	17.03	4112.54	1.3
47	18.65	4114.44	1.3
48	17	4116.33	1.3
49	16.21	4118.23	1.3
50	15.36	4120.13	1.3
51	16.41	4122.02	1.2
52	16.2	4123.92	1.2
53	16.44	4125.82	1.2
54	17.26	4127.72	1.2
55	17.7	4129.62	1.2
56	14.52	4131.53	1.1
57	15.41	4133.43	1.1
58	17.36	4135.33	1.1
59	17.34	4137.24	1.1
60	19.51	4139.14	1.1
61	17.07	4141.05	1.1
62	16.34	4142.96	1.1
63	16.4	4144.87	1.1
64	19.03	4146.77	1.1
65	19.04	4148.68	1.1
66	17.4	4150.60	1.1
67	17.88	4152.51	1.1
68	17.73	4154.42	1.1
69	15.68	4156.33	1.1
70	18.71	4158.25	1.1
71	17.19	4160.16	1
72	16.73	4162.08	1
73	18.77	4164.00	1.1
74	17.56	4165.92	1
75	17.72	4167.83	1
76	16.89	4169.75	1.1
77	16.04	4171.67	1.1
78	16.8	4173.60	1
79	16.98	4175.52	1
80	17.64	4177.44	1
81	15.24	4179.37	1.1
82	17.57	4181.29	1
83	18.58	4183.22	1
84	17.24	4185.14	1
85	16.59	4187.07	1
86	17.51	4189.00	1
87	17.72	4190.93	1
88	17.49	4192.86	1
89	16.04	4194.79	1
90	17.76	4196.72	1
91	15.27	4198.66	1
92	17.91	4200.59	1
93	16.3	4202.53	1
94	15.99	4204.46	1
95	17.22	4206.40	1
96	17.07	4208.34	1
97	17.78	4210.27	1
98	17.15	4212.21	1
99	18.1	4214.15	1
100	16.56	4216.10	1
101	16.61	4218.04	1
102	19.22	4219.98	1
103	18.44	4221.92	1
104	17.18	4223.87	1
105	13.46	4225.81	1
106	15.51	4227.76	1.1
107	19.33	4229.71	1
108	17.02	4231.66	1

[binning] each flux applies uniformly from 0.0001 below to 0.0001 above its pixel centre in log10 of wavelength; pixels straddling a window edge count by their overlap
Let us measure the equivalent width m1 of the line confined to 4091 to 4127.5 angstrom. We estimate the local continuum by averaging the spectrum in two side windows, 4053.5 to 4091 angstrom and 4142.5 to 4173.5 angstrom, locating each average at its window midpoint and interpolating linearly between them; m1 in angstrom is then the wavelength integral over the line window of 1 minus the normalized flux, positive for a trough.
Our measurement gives 5.0 angstrom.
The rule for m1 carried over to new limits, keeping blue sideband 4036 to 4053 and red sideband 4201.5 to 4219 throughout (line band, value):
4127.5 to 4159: 0.3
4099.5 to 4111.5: 3.0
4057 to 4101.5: 3.0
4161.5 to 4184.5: 0.0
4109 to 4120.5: 0.7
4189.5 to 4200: 0.1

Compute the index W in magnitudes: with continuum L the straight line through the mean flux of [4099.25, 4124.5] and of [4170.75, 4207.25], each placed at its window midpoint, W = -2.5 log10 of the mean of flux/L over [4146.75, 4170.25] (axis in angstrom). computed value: -0.10 mag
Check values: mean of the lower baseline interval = 15.1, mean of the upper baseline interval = 16.9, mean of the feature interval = 17.7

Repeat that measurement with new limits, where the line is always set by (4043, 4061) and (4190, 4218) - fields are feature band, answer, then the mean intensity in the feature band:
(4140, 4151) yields -0.023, 17.6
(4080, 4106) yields 0.130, 15.4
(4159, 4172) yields -0.015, 17.4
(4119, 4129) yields 0.056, 16.4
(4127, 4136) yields 0.054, 16.4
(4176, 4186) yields -0.011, 17.3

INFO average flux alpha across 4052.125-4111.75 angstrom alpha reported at 16.3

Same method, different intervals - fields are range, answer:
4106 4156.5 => 16.9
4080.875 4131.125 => 15.9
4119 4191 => 17.1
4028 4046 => 17.9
